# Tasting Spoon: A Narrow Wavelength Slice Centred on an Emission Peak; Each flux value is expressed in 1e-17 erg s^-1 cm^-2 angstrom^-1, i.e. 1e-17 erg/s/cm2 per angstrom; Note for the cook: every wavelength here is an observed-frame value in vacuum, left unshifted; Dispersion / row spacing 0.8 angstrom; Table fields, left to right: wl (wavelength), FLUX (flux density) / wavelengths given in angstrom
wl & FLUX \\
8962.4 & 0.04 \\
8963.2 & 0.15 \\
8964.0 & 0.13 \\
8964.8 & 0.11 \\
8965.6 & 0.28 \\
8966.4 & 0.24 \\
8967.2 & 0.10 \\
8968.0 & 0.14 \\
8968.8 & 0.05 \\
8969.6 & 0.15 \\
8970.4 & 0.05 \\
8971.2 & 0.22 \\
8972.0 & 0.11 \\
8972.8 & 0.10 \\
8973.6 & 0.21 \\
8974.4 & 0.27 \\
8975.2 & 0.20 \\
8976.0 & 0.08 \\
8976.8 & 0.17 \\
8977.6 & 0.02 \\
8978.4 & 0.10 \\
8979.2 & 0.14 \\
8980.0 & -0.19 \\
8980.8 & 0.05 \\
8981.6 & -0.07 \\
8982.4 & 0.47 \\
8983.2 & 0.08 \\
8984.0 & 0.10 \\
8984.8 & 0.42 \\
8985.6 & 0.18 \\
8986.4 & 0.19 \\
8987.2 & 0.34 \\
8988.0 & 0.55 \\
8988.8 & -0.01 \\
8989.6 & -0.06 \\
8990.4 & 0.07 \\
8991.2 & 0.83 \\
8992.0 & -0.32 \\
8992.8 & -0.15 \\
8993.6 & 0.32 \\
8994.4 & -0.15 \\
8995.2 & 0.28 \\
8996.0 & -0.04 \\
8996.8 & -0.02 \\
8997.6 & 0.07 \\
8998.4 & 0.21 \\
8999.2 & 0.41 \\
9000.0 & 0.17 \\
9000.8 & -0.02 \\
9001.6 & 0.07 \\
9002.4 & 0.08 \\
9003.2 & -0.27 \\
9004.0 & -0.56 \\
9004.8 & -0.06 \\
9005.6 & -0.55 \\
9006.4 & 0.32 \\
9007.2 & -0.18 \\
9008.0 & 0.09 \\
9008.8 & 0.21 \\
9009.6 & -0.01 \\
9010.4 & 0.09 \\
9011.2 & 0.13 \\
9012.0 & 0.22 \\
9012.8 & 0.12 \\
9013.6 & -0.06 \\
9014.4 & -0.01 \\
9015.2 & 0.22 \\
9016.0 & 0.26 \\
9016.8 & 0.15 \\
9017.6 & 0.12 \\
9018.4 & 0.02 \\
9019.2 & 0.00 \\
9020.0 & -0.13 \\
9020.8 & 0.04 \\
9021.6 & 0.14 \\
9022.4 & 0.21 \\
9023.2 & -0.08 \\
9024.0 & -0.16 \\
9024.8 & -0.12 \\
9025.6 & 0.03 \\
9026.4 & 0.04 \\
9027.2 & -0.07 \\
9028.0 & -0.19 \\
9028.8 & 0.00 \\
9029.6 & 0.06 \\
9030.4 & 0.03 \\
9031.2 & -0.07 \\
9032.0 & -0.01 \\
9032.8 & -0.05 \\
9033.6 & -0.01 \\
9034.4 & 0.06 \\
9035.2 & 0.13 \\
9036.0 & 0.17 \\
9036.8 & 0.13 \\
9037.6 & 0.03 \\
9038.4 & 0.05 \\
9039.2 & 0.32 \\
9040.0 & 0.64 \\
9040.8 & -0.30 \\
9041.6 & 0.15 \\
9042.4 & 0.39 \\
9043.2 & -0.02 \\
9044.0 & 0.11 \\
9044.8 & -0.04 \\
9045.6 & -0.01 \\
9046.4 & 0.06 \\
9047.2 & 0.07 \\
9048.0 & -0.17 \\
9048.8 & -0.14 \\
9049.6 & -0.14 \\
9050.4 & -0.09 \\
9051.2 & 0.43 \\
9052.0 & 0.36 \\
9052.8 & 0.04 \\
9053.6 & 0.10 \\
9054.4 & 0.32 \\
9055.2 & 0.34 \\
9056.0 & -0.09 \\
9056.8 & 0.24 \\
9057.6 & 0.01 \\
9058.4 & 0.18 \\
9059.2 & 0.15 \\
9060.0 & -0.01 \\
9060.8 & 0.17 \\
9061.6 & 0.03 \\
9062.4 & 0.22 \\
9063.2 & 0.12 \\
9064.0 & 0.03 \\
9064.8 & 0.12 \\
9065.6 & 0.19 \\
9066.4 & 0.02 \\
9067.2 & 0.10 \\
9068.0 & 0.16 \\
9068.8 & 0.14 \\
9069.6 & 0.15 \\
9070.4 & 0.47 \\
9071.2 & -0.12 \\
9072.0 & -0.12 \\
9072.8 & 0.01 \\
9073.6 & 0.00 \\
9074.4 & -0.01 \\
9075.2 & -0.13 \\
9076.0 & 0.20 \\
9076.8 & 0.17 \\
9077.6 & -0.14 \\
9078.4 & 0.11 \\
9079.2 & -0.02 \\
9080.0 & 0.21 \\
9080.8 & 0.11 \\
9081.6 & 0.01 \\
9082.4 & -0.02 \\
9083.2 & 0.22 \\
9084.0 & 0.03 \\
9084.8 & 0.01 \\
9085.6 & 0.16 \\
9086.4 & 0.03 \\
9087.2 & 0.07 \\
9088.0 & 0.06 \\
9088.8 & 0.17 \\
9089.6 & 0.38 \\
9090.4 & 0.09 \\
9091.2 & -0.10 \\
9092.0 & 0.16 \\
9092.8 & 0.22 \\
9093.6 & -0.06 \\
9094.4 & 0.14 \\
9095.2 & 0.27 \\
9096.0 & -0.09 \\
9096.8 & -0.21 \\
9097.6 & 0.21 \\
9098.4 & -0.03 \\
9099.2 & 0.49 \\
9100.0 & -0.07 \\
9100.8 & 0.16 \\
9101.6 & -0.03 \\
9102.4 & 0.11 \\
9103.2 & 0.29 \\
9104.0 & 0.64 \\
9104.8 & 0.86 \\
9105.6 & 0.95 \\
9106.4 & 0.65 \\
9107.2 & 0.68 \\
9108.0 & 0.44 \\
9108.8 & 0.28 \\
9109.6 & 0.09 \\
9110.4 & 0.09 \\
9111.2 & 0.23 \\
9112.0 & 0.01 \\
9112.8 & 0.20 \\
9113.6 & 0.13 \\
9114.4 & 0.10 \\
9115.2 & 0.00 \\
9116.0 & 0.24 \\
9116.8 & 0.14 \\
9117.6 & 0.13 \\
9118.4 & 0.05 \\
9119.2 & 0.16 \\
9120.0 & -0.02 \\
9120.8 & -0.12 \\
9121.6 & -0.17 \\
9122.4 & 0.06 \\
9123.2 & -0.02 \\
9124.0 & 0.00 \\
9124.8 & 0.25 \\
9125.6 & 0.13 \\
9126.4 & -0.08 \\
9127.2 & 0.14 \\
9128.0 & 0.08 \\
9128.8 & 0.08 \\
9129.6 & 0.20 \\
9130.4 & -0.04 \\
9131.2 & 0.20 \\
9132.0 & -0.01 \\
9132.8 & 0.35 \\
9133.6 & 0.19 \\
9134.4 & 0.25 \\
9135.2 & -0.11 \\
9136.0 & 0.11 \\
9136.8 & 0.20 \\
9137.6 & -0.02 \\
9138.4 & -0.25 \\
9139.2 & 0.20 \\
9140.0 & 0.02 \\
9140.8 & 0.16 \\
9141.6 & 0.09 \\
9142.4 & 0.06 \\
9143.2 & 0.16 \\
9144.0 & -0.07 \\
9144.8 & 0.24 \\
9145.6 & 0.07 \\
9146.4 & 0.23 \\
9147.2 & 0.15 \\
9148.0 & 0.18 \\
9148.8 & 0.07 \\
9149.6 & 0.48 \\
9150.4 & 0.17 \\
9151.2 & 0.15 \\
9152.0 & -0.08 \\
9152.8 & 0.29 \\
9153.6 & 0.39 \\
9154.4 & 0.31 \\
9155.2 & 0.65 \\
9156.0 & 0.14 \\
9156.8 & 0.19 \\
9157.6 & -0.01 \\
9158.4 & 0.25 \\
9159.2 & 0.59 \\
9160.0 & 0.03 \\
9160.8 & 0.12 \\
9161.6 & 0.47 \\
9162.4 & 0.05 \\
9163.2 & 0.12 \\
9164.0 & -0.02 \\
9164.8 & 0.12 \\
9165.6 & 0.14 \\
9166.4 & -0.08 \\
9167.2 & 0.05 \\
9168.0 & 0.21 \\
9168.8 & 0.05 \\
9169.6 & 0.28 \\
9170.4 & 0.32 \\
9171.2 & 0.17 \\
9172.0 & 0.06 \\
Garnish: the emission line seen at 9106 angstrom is Hbeta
